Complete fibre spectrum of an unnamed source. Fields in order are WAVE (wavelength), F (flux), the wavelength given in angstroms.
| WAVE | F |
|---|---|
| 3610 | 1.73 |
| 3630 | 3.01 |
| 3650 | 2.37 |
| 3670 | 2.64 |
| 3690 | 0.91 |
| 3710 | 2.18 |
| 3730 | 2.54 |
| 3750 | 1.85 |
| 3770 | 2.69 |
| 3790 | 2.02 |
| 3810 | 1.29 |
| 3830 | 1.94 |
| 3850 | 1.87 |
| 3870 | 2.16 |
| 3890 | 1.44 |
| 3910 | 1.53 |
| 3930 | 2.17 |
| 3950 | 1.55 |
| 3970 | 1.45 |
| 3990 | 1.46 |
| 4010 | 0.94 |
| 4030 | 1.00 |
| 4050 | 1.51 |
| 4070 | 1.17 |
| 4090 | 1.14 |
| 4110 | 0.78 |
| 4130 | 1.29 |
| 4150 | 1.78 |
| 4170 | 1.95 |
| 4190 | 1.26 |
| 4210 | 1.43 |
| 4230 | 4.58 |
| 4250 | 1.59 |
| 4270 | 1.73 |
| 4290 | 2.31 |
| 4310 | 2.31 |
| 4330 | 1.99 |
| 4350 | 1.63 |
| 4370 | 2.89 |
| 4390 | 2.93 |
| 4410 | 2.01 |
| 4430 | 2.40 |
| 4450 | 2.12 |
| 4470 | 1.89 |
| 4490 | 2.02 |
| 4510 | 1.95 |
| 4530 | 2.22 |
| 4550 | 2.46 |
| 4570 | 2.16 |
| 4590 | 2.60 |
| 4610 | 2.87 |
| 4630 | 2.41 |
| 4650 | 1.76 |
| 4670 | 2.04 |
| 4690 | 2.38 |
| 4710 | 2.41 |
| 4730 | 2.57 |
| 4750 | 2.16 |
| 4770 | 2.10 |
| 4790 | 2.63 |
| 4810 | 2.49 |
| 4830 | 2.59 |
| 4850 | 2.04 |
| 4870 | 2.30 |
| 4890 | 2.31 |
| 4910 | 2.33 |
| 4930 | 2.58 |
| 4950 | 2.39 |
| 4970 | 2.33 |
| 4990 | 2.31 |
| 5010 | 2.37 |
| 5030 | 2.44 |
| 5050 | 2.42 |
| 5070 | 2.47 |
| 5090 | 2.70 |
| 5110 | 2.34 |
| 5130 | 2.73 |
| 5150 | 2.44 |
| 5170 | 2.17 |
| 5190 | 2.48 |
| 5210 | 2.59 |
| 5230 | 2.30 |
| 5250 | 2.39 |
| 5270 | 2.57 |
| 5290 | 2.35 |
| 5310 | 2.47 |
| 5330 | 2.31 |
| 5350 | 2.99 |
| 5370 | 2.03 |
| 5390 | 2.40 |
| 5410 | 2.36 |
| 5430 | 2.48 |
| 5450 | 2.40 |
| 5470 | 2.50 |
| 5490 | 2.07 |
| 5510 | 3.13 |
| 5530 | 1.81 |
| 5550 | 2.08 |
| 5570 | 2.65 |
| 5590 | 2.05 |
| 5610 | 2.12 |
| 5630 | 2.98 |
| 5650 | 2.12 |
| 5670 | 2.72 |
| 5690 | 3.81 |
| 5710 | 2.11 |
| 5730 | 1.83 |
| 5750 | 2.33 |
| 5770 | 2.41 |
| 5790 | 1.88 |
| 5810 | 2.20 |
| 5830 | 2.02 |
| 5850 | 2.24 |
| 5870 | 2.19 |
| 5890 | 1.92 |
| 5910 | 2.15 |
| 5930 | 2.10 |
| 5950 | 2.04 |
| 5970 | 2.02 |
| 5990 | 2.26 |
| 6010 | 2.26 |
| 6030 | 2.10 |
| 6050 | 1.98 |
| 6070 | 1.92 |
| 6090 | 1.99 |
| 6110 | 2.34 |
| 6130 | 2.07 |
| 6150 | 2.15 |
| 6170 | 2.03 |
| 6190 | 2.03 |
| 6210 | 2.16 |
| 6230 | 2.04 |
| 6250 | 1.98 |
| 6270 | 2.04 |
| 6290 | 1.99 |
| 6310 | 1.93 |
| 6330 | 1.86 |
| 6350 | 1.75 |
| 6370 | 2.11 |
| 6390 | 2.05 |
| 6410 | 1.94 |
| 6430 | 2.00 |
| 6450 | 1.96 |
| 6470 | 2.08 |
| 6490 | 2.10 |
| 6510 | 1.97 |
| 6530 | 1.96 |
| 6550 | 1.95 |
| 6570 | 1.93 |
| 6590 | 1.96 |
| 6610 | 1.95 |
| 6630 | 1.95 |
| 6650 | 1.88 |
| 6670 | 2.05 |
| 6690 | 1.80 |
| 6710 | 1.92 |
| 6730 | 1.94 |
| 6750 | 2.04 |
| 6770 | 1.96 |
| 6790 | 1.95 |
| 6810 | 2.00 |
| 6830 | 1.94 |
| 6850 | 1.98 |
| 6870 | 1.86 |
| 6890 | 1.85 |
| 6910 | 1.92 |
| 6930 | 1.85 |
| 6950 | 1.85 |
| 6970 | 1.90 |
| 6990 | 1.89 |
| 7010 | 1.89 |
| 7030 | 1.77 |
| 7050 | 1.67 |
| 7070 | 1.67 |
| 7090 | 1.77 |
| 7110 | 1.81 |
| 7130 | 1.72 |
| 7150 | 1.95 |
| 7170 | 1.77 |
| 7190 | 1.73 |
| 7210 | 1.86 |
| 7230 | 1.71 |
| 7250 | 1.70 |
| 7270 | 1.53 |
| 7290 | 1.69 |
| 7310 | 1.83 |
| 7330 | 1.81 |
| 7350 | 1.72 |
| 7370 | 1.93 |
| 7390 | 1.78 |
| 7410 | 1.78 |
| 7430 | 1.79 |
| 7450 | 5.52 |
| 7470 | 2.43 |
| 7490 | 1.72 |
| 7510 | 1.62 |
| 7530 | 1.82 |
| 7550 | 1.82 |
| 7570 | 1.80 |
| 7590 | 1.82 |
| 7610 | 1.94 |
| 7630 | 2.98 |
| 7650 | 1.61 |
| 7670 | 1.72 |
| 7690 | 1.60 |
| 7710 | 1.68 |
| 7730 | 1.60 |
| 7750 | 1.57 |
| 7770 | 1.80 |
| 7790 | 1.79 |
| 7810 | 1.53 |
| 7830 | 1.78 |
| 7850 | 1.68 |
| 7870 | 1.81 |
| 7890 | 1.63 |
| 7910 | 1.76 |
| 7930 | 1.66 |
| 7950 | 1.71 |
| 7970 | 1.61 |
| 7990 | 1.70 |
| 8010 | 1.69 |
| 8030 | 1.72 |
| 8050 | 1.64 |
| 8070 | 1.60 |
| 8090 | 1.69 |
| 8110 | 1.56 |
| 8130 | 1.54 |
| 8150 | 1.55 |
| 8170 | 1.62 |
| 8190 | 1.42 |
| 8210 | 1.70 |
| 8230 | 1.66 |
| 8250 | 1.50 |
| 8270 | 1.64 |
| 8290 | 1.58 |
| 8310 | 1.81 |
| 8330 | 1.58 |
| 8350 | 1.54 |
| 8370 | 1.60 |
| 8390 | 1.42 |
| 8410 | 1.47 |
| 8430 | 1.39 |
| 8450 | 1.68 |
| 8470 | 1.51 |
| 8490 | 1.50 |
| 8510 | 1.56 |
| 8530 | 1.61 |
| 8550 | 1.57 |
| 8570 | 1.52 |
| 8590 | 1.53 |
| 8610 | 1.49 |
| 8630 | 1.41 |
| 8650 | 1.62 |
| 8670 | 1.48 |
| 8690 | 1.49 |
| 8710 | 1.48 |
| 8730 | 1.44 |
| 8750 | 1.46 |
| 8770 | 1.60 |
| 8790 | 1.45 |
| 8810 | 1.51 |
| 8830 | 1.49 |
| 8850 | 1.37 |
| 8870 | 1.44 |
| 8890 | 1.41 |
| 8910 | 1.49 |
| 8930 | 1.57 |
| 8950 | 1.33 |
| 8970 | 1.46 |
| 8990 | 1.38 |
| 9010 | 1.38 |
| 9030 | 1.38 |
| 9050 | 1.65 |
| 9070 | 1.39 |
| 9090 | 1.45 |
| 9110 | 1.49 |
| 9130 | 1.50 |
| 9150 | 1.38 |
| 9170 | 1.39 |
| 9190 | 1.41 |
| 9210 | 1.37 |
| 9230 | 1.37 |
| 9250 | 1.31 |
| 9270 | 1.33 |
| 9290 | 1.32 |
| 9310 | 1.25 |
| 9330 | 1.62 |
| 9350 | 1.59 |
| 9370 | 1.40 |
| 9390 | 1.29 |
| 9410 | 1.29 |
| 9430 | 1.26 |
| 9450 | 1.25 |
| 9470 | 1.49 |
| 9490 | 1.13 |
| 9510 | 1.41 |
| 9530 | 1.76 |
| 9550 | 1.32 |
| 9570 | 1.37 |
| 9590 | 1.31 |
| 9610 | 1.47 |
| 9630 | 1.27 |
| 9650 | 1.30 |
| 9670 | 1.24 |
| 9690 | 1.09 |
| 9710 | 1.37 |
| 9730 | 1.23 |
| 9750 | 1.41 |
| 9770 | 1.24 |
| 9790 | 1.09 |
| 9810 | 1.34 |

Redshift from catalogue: 0.134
